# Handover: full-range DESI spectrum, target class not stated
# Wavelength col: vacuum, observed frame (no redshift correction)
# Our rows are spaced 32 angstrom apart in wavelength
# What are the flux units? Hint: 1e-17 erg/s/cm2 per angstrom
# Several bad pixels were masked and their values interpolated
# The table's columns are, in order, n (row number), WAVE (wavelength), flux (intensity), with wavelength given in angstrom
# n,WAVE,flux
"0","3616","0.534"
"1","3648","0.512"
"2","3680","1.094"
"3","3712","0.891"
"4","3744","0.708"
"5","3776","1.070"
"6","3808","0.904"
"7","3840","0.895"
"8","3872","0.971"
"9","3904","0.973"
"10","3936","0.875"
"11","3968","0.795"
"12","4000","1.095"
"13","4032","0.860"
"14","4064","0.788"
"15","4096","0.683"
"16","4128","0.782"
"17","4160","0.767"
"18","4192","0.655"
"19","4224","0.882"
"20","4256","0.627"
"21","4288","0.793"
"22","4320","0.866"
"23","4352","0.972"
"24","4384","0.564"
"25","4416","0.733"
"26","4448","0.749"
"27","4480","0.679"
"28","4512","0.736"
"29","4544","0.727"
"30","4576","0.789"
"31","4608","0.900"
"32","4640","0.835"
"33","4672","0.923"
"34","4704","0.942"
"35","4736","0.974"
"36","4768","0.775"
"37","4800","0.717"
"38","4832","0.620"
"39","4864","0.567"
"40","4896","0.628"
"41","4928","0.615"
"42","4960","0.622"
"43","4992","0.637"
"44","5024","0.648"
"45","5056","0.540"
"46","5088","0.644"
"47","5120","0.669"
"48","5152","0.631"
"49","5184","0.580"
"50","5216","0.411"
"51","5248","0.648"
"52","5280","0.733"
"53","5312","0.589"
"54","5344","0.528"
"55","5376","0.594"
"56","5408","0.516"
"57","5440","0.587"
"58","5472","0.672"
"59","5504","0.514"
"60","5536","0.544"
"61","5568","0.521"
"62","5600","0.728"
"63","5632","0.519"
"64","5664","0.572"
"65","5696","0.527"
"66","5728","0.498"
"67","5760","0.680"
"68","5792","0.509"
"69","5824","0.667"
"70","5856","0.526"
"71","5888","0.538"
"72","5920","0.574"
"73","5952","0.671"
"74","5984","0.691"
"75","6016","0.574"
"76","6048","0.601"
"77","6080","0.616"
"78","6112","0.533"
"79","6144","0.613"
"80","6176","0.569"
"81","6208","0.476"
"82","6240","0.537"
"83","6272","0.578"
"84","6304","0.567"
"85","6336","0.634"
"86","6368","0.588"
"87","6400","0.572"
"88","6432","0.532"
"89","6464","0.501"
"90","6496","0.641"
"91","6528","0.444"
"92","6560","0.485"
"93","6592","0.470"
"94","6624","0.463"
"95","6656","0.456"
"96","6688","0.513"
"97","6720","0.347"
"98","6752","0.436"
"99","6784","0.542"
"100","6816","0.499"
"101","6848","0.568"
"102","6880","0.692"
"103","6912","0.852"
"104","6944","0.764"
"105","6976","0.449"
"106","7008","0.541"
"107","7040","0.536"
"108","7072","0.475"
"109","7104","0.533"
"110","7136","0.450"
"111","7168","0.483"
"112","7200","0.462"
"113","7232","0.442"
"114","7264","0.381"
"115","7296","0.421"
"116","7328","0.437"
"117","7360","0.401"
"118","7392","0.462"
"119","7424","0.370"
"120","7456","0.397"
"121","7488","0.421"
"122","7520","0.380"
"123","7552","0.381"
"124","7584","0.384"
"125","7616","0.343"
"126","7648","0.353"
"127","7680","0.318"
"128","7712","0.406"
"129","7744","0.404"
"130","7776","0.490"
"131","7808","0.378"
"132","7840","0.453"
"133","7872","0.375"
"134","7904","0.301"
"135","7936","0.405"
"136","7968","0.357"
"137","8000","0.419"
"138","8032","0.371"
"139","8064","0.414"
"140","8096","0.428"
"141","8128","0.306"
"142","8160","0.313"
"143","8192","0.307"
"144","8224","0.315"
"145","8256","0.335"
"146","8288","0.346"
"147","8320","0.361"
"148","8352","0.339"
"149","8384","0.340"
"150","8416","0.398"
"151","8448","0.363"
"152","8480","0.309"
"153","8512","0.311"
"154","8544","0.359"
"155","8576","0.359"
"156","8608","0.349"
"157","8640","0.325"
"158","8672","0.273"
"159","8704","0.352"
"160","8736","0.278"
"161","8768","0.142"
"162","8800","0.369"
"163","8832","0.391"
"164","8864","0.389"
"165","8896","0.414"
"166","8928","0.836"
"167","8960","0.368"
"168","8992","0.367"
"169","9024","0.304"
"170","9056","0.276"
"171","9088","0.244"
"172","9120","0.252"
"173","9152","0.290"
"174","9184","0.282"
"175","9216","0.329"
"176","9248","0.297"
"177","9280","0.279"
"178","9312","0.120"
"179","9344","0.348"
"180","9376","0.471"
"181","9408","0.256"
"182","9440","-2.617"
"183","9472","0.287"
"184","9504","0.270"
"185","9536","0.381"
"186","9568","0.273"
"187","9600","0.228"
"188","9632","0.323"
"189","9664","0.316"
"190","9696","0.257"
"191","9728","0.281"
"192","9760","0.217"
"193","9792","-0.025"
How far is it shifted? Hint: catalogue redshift 1.474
